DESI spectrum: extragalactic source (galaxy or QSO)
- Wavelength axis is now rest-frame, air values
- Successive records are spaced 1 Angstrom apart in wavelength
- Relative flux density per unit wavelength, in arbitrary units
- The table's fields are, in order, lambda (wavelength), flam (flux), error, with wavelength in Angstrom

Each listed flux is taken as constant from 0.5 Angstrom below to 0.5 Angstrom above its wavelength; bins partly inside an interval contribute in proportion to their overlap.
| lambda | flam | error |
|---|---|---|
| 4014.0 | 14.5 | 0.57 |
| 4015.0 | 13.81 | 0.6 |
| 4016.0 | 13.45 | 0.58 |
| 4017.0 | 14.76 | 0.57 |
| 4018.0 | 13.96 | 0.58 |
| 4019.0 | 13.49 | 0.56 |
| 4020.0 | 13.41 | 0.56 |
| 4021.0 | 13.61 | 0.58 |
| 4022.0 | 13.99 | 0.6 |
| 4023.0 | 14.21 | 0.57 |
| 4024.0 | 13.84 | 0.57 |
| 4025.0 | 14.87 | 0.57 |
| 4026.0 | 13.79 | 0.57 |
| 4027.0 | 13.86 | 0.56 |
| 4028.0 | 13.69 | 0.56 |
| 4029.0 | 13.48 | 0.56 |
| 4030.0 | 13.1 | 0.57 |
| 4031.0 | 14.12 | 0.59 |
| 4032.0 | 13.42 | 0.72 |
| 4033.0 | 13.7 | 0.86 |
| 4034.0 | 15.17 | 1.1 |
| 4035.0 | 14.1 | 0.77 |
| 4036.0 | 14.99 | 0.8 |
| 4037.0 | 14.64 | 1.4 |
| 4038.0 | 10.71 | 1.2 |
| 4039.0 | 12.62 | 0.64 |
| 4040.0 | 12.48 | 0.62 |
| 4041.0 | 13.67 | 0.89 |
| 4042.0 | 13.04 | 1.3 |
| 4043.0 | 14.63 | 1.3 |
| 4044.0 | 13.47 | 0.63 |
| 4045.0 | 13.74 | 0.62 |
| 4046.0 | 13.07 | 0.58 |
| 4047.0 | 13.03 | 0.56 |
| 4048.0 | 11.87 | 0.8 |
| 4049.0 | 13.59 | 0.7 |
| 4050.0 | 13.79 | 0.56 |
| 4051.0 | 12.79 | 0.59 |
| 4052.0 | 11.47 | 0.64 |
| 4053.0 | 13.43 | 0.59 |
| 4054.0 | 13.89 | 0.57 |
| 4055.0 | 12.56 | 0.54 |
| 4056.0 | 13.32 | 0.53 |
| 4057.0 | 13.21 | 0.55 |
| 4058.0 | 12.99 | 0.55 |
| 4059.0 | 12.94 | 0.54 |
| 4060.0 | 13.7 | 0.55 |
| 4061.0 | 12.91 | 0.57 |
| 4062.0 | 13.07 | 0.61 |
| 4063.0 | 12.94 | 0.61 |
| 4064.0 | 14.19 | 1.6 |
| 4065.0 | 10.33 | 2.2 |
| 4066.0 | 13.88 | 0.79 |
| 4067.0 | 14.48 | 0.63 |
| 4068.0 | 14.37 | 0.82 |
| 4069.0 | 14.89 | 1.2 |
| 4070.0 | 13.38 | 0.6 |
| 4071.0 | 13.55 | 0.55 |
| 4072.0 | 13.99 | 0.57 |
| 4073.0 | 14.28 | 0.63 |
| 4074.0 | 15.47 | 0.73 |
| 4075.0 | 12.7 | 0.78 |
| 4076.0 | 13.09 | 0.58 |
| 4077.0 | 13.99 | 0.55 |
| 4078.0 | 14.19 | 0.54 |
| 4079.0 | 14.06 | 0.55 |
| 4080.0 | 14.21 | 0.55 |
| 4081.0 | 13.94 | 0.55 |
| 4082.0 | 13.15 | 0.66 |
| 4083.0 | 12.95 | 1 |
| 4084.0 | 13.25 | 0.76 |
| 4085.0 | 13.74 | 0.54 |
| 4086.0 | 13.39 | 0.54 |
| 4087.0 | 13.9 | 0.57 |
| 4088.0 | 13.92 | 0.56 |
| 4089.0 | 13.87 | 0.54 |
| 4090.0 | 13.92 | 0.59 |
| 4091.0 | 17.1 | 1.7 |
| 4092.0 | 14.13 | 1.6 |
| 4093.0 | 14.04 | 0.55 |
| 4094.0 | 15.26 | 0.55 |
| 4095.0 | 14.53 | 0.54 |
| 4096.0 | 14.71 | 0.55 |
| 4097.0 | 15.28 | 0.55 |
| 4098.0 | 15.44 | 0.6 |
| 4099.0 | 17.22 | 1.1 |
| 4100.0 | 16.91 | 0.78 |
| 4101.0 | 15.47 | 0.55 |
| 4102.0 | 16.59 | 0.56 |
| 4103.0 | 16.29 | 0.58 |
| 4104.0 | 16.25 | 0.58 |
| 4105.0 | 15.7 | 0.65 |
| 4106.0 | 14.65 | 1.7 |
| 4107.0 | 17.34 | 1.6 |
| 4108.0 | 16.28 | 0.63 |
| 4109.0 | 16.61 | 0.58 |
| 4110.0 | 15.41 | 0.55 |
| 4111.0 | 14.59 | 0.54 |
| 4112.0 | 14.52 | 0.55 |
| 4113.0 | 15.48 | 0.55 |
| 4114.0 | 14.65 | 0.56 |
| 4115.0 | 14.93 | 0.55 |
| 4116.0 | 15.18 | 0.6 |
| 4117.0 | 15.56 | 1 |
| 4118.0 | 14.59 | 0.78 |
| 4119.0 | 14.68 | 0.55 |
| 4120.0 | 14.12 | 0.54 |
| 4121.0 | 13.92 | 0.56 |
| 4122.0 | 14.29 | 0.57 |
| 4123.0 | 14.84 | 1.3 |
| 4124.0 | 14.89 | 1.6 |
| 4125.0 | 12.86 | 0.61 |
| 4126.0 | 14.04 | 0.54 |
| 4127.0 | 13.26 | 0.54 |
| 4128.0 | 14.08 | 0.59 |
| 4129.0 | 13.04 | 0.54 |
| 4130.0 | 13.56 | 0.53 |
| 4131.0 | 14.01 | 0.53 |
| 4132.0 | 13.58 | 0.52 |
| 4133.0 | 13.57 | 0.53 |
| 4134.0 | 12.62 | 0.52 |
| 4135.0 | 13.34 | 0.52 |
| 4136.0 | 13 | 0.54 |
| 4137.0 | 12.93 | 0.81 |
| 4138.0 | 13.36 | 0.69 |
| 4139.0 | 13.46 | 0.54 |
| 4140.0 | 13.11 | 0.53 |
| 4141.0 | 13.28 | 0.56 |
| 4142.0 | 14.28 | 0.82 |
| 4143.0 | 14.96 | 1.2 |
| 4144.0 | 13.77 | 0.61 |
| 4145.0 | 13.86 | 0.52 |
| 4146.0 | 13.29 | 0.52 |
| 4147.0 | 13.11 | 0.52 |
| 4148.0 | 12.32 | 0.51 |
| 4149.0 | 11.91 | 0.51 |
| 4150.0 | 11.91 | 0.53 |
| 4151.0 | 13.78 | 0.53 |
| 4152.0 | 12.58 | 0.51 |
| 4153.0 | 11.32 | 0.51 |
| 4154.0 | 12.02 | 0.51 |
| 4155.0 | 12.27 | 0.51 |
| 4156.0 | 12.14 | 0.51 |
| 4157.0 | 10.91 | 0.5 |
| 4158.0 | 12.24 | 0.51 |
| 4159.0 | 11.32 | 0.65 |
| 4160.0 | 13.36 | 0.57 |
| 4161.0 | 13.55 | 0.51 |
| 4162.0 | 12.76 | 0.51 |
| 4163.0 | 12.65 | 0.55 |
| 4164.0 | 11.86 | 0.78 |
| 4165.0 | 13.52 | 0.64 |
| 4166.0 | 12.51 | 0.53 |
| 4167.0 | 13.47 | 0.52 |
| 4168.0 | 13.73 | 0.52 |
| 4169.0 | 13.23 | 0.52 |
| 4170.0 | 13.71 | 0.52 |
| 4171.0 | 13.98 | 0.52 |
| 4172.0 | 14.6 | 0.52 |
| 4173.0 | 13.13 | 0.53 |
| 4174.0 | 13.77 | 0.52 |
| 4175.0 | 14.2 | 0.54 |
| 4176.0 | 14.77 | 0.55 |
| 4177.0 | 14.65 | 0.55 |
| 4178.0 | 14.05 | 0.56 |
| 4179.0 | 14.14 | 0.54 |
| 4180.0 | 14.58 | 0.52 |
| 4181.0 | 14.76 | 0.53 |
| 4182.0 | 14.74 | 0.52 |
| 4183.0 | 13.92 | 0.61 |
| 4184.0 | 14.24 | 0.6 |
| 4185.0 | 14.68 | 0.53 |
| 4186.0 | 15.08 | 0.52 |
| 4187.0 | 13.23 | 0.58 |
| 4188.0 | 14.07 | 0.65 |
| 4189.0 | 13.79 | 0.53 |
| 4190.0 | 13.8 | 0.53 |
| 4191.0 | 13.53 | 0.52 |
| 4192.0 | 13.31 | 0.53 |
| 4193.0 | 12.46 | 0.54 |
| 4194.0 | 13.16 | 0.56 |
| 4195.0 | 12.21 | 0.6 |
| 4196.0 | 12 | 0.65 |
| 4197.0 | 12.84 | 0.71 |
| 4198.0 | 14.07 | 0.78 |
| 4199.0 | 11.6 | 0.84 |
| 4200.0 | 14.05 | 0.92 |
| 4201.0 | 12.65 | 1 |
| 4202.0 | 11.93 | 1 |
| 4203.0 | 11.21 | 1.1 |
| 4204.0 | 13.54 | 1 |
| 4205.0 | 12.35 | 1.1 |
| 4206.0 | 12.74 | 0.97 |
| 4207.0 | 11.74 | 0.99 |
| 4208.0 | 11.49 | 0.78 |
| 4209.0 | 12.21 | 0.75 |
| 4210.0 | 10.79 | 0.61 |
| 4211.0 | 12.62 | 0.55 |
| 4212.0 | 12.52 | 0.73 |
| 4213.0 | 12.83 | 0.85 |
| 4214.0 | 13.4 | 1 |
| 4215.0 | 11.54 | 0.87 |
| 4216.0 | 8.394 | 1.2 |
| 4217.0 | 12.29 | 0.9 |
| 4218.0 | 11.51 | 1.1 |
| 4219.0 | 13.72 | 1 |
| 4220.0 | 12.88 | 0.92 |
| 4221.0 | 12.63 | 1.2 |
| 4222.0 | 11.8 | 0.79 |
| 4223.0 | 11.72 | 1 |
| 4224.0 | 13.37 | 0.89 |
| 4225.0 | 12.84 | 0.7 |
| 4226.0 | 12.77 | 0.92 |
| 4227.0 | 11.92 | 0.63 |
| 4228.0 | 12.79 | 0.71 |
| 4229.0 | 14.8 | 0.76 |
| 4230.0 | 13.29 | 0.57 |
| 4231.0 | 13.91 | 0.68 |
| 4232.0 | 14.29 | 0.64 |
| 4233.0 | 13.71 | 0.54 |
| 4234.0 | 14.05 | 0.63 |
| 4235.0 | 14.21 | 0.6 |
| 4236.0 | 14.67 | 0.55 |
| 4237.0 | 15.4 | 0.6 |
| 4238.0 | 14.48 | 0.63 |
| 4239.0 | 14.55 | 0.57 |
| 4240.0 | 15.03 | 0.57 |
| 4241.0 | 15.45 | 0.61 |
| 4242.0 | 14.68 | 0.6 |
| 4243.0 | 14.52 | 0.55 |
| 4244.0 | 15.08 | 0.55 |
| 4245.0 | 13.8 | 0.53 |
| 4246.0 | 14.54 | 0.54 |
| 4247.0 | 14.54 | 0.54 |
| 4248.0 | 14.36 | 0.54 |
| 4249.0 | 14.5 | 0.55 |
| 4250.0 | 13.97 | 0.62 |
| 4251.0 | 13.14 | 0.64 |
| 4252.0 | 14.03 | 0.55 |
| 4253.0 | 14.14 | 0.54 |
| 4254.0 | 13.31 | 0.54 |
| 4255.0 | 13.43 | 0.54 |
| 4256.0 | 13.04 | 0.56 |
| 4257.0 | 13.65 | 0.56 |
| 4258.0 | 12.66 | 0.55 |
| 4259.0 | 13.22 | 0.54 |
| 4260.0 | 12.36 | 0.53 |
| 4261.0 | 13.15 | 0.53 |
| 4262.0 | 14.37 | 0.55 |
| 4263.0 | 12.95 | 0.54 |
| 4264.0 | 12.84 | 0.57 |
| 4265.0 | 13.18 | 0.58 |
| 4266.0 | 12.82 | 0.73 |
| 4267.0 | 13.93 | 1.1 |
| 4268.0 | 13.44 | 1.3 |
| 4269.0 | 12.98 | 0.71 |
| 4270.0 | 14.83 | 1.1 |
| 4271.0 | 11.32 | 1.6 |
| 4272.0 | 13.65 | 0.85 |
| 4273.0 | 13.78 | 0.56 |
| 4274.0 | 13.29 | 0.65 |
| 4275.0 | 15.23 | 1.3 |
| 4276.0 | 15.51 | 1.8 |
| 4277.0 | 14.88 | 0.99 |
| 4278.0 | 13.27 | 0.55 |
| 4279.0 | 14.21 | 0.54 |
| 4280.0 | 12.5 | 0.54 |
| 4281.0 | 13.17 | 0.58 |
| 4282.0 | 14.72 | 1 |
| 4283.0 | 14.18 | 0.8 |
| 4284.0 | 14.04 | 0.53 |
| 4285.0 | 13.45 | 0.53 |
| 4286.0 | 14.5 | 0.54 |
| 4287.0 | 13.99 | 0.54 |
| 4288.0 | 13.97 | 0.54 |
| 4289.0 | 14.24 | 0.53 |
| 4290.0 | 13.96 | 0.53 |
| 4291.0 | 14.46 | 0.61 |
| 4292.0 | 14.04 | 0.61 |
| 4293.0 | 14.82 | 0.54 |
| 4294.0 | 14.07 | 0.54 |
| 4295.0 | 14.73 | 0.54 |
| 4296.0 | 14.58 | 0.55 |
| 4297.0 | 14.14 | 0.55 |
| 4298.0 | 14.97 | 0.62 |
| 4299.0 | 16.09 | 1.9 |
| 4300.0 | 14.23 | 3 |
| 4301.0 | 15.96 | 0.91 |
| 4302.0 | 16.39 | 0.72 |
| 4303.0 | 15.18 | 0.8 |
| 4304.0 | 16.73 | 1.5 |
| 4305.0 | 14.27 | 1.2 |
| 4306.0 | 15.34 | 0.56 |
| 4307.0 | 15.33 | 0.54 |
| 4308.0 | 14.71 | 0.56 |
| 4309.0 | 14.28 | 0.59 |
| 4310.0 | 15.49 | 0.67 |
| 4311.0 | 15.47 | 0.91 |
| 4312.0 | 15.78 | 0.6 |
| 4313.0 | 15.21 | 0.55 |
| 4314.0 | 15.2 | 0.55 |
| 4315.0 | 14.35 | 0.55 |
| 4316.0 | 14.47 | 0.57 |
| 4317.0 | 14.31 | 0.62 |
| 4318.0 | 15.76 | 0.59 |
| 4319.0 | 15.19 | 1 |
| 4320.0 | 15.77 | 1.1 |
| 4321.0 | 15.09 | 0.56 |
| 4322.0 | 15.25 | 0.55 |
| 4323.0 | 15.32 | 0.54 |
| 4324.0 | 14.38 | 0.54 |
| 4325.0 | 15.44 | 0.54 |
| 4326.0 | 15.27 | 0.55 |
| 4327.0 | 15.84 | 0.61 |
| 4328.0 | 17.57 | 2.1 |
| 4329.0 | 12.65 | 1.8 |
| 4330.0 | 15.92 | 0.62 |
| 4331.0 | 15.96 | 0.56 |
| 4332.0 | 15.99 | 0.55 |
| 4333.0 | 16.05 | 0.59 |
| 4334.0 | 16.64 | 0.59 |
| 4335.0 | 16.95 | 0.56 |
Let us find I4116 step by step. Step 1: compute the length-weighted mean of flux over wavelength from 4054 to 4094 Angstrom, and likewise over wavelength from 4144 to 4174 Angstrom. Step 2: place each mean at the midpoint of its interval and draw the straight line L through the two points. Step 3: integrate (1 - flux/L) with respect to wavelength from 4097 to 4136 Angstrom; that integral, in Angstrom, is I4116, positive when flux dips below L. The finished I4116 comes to -4.6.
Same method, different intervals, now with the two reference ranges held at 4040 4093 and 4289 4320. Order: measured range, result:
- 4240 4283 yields 2.7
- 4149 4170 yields 2.3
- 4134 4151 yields 0.9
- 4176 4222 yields 4.4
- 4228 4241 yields 0.2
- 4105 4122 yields -1.6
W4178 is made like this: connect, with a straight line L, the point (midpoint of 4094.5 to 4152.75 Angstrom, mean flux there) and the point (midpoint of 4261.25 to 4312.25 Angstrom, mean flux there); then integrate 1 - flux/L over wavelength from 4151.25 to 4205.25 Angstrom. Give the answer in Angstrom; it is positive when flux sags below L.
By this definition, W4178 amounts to 4.18 Angstrom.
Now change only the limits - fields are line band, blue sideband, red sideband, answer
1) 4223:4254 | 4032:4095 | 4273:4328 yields 0.9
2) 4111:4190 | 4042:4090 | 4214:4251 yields -0.6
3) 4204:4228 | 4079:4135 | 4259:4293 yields 3.1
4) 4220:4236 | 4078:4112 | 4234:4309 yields 1.3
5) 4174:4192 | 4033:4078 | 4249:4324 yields -0.4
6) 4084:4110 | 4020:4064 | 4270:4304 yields -3.1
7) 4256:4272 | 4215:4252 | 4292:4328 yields 1.1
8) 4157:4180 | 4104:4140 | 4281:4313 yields 1.7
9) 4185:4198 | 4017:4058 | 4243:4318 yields 0.5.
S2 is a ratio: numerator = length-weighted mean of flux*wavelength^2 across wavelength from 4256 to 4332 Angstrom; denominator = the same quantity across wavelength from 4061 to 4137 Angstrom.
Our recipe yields 1.10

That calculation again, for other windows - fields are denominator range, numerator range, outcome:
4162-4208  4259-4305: 1.10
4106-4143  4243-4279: 1.03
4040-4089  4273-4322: 1.22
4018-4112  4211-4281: 1.05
